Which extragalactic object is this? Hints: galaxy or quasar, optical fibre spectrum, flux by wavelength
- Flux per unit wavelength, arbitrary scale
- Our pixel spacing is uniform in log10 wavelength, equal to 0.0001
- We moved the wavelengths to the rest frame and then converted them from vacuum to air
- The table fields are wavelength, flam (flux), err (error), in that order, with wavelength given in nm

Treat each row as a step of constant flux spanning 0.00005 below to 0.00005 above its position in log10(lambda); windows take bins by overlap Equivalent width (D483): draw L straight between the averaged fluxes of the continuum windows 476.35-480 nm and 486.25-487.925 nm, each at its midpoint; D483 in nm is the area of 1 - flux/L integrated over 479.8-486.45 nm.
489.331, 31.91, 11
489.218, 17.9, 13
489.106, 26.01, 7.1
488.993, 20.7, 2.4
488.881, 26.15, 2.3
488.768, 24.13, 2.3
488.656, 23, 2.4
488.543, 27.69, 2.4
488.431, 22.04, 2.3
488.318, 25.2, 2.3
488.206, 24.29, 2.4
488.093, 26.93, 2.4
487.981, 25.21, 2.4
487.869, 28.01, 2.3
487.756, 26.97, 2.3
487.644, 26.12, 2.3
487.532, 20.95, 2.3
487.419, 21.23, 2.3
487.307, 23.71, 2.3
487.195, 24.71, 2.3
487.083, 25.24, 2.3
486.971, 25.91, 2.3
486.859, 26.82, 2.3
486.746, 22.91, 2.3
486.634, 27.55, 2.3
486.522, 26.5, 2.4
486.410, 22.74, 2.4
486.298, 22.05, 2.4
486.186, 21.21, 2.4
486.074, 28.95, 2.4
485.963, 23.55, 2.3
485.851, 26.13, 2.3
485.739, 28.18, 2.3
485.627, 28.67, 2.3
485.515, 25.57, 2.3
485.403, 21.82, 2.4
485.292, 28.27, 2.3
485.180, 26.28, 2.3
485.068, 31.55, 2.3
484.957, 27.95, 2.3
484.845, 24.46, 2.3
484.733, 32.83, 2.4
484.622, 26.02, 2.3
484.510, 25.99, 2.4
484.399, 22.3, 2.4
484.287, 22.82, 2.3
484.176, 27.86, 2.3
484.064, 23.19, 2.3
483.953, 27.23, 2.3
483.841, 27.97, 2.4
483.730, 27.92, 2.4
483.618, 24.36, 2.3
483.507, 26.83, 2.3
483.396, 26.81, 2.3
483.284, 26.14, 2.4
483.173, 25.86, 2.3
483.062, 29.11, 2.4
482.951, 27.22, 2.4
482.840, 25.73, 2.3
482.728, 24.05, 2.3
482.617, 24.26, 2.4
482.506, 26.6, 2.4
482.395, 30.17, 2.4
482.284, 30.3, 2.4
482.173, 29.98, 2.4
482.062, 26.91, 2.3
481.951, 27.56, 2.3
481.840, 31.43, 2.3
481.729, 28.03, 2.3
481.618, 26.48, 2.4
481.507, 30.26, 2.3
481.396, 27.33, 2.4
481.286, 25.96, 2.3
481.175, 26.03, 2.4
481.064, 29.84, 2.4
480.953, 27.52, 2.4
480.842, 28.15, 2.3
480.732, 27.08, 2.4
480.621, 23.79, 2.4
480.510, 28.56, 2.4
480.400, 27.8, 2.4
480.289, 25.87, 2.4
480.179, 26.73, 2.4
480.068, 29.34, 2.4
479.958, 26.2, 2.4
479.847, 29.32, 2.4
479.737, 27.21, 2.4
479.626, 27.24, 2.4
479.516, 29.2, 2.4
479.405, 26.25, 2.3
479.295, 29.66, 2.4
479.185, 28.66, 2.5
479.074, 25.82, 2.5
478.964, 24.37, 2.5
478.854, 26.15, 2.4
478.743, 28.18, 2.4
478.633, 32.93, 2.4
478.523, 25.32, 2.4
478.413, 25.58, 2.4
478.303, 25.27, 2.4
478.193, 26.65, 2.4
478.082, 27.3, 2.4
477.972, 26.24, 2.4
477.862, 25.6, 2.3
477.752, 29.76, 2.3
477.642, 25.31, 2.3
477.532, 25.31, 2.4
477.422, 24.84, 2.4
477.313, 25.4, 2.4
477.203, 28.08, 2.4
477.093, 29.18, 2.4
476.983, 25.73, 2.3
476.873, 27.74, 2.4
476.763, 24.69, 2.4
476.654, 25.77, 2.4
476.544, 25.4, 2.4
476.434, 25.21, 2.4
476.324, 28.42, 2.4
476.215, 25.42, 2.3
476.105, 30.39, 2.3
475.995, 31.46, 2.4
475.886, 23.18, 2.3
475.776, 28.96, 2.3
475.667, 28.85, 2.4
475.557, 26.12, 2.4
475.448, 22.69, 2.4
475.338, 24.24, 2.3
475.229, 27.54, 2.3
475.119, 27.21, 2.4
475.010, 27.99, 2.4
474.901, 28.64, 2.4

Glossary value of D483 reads -0.29 nm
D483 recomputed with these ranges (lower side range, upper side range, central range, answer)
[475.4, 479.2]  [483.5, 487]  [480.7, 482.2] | -0.10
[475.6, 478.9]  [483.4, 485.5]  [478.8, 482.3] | -0.12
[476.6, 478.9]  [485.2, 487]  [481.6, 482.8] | -0.08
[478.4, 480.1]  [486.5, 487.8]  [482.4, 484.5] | 0.01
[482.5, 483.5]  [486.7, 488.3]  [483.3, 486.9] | -0.06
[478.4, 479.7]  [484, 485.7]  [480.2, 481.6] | -0.01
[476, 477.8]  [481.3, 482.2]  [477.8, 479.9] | 0.02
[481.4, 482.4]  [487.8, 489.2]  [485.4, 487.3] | 0.06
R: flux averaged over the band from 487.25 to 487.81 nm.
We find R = 23.8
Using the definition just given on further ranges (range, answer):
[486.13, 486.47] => 22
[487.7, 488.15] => 26.8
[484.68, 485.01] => 28.3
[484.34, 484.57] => 24.1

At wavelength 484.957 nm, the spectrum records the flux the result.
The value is 27.95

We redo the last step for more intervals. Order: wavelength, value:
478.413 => 25.58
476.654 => 25.77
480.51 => 28.56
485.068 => 31.55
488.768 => 24.13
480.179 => 26.73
